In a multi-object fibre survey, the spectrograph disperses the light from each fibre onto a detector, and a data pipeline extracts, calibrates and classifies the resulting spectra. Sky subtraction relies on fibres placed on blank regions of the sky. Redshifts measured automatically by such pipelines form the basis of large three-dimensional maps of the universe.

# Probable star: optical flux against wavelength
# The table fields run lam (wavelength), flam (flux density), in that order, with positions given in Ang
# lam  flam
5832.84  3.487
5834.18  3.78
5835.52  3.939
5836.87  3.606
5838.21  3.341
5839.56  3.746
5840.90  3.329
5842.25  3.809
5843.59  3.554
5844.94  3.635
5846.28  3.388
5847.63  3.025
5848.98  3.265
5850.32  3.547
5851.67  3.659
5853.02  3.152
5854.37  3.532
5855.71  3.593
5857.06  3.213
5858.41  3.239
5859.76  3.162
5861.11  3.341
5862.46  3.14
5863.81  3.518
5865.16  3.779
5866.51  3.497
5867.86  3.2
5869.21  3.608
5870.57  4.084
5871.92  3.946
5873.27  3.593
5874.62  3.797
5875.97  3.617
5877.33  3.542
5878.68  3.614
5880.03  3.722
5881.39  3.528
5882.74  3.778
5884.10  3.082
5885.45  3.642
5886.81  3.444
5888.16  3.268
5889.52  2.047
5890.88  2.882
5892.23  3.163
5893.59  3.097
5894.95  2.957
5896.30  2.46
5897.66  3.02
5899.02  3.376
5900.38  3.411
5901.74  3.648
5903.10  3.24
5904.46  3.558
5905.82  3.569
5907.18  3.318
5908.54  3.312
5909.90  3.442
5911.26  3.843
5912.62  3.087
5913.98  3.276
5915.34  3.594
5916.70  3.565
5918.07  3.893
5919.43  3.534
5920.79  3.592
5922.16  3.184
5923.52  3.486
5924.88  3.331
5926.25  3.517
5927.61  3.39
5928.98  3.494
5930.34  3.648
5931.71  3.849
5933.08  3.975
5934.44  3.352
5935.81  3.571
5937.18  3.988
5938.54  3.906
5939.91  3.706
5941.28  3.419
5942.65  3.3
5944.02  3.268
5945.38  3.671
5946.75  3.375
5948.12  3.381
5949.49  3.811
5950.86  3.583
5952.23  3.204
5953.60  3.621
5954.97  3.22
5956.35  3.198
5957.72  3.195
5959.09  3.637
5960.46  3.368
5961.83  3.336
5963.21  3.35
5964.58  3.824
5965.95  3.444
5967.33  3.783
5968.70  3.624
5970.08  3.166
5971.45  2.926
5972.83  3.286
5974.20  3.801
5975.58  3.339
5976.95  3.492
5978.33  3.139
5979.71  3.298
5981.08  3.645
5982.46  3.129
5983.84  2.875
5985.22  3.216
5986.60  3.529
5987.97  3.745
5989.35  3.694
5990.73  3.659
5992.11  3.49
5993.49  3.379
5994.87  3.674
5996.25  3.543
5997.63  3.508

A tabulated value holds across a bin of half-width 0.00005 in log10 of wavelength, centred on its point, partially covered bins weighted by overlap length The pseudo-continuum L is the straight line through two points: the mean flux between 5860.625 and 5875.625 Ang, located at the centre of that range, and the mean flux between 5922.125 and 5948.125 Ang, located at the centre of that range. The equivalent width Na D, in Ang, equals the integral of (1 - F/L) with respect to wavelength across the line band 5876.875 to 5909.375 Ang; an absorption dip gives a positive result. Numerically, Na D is 2.8 Ang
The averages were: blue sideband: 3.6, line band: 3.28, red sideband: 3.55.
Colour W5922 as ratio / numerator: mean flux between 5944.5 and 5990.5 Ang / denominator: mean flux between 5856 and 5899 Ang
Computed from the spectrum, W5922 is 1.0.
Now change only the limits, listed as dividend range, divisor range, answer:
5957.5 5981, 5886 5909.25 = 1.08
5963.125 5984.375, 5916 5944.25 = 0.95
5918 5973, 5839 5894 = 1.02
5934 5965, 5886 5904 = 1.13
